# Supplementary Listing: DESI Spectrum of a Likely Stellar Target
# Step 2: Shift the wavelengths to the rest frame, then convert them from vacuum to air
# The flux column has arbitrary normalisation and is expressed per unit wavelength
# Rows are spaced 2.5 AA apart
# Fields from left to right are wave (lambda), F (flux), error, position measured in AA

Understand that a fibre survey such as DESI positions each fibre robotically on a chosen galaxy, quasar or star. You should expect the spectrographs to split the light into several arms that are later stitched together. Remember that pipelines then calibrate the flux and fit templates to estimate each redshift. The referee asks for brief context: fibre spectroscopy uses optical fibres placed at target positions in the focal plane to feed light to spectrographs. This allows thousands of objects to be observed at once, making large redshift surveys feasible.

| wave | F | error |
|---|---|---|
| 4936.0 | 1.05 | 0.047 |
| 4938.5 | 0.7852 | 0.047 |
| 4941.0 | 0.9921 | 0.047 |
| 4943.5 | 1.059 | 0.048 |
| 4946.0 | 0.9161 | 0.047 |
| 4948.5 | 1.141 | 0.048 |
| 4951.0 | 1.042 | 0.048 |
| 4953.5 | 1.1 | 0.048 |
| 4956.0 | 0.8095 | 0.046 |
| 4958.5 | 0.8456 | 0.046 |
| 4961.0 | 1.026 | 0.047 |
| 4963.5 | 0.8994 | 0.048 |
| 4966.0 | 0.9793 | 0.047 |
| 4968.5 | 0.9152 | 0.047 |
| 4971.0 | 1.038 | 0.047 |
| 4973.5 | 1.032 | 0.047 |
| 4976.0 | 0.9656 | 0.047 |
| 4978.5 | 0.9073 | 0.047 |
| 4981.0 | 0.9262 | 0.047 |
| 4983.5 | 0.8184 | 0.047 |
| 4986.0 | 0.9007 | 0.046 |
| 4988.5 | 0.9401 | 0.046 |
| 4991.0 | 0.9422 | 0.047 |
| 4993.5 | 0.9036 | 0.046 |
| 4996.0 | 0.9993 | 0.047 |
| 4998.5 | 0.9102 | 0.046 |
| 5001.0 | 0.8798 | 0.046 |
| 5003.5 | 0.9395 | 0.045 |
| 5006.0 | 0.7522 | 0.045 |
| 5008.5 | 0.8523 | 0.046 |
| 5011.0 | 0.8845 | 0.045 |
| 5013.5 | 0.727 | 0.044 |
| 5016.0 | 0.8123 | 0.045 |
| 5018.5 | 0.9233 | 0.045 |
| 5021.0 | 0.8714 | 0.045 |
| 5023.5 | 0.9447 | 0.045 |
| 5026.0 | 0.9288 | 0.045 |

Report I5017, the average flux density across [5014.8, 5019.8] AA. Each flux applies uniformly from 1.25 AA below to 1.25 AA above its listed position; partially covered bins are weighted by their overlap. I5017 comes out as 0.868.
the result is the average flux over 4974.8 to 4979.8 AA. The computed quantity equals 0.936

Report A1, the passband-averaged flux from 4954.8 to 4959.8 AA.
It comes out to 0.83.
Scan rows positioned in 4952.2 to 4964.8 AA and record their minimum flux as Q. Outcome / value 0.8095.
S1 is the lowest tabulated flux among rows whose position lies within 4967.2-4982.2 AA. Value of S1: 0.9073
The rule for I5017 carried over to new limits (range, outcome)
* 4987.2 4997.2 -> 0.946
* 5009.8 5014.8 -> 0.805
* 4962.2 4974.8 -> 0.973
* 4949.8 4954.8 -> 1.07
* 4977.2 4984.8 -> 0.885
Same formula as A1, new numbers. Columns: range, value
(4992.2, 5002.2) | 0.924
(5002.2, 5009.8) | 0.848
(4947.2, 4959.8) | 0.987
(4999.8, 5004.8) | 0.908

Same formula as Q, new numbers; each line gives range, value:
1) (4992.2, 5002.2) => 0.8798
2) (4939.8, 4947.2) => 0.9161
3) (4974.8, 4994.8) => 0.8184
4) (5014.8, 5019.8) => 0.8123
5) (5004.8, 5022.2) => 0.727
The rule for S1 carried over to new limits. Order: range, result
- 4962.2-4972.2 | 0.8994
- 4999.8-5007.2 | 0.7522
